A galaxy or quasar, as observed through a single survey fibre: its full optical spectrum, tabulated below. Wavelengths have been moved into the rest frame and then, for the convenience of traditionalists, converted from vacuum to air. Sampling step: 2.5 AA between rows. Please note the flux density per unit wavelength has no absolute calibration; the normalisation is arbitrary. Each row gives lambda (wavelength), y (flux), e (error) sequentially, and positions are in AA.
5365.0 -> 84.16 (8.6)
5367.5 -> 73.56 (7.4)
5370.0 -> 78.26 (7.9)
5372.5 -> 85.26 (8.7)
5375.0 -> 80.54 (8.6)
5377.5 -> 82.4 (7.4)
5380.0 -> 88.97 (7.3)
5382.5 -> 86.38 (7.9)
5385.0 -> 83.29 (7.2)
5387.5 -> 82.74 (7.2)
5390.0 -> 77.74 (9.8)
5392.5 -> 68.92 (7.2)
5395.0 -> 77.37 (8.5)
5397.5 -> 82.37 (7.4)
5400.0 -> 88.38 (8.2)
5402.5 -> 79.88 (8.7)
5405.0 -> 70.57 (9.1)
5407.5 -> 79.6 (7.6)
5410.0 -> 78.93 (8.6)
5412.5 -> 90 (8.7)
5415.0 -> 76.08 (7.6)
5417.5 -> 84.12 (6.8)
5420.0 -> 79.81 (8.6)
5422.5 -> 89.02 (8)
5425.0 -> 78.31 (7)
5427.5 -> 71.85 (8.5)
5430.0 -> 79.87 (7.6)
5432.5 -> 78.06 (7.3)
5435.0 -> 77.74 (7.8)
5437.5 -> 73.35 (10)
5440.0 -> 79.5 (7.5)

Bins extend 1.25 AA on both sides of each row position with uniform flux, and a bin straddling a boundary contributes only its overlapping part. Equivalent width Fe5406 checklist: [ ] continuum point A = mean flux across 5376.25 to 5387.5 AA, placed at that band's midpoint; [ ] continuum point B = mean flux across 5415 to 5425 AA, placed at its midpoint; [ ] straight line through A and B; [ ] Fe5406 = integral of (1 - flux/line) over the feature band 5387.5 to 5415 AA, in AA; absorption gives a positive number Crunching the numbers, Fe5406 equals 1.43 AA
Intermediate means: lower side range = 85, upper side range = 82.5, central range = 79.4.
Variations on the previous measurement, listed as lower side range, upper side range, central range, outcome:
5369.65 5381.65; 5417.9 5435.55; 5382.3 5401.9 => 0.4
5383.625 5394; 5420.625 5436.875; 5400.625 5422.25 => -0.5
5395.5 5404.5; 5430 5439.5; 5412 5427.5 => -0.5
